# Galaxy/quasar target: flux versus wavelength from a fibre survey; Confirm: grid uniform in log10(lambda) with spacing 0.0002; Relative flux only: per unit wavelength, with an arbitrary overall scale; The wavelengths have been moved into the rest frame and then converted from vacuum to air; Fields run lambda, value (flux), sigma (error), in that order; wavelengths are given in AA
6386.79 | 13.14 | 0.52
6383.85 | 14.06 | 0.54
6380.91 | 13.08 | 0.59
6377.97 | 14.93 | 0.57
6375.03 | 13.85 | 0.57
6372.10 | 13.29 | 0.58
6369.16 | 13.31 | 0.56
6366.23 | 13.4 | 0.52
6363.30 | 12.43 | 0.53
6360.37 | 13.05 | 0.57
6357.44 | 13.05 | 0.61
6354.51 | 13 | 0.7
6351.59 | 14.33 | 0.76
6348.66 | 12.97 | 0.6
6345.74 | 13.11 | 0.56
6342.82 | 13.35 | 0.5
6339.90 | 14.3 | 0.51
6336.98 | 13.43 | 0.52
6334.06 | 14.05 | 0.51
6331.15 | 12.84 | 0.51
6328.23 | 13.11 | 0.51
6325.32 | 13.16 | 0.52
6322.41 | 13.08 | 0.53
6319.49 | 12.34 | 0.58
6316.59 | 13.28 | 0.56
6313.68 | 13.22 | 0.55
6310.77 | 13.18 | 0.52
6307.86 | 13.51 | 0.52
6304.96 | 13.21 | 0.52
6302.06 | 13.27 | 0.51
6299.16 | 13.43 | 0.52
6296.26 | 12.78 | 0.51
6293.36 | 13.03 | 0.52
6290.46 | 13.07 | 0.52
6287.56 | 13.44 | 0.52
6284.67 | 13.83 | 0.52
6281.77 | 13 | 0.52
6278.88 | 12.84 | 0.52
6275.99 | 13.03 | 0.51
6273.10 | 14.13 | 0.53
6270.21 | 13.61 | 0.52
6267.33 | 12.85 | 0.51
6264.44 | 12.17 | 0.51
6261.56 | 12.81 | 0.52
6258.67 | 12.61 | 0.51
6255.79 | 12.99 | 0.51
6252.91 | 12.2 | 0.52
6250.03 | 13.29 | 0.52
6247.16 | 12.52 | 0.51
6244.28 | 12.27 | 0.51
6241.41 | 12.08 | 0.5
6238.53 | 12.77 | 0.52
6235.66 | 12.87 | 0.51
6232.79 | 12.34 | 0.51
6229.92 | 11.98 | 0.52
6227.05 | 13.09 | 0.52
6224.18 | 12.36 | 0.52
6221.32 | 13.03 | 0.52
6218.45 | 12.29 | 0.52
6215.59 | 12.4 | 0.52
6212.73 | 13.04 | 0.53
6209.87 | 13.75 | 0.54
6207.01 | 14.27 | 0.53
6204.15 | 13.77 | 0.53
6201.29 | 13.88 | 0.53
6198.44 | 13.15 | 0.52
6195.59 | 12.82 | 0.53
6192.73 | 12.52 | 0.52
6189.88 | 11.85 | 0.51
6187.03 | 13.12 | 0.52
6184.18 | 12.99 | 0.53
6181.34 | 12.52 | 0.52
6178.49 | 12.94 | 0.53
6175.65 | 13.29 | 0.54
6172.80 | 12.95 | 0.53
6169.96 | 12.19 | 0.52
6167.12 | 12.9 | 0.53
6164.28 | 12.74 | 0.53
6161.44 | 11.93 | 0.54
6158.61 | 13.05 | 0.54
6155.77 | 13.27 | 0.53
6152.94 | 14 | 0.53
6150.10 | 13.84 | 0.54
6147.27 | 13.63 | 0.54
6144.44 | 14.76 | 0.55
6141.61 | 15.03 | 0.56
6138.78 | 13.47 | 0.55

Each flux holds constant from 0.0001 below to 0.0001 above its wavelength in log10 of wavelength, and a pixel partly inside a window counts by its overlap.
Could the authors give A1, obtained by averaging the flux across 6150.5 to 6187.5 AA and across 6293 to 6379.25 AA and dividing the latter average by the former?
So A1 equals 1.0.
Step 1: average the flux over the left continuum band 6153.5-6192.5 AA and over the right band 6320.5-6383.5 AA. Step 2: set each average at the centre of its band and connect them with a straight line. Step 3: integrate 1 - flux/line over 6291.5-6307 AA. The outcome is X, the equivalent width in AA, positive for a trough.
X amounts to 0.06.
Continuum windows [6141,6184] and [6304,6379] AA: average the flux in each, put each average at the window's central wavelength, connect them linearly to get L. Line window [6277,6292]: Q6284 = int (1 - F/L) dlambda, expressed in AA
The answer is 0.1 AA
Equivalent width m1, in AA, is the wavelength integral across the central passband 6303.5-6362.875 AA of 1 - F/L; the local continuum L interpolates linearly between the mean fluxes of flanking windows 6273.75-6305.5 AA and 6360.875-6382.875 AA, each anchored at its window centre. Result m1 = 0.3 AA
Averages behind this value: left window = 13.2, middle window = 13.3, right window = 13.5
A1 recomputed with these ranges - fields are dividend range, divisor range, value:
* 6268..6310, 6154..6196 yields 1.04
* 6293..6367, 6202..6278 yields 1.03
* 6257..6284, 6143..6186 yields 0.99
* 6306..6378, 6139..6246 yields 1.02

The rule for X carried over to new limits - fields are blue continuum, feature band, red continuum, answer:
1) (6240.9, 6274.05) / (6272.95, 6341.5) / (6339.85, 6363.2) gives -1.07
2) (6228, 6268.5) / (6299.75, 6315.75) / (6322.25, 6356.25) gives -0.21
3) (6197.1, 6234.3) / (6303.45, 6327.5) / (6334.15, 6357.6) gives 0.48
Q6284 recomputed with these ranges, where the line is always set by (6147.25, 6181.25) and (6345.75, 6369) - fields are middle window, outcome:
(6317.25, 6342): -0.3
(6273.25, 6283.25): 0.0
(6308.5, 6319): 0.0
